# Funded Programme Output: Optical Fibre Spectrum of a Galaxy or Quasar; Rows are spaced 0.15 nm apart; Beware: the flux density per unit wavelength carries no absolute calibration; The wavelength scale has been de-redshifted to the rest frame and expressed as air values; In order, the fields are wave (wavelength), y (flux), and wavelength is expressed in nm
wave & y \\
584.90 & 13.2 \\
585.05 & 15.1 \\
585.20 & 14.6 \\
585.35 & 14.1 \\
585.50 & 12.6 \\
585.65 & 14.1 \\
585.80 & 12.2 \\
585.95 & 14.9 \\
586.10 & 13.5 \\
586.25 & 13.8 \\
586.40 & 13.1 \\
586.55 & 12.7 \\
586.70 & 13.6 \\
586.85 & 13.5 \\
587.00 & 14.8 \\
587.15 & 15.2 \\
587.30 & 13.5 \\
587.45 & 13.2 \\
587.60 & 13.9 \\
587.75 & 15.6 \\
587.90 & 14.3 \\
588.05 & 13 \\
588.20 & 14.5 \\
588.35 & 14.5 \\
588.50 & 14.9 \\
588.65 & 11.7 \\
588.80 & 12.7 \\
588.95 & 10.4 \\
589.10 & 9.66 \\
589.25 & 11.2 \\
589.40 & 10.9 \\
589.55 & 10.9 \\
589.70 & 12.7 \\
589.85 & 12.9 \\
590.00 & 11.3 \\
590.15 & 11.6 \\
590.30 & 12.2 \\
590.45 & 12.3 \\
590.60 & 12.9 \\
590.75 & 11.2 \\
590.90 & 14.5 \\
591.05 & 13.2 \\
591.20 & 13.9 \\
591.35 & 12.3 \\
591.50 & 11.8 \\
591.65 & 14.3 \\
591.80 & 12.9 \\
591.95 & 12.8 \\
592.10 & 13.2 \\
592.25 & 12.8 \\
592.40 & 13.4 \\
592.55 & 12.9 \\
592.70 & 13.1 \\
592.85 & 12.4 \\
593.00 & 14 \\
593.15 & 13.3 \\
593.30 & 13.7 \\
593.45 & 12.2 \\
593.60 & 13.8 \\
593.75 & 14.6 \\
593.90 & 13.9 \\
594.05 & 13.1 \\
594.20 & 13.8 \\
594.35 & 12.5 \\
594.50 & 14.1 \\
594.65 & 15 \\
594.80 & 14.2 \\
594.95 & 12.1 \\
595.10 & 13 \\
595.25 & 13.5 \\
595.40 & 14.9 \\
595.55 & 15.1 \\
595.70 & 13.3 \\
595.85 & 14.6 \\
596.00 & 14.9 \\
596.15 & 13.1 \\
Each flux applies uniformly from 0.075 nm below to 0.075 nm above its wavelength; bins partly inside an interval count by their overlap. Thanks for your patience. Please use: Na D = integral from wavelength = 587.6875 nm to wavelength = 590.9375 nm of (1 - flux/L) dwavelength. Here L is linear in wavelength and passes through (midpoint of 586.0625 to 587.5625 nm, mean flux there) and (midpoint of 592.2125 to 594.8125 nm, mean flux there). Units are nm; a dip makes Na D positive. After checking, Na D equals 0.27 nm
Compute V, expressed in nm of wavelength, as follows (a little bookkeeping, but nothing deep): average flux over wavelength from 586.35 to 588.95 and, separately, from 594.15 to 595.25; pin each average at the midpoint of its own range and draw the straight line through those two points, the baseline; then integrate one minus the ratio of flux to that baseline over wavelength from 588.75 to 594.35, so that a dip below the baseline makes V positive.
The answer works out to 0.39 nm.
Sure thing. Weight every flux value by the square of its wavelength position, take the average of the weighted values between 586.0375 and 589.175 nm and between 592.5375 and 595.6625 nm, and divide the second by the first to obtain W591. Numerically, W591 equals 1.0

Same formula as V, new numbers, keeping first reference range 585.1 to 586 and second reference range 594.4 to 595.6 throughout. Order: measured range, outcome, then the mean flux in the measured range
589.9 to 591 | 0.12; 12.3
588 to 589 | 0.05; 13.2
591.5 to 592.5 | 0.05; 13.1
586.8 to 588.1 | -0.03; 14.1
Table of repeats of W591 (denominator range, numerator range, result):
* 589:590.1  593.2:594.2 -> 1.21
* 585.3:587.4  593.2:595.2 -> 1.02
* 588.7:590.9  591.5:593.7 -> 1.13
